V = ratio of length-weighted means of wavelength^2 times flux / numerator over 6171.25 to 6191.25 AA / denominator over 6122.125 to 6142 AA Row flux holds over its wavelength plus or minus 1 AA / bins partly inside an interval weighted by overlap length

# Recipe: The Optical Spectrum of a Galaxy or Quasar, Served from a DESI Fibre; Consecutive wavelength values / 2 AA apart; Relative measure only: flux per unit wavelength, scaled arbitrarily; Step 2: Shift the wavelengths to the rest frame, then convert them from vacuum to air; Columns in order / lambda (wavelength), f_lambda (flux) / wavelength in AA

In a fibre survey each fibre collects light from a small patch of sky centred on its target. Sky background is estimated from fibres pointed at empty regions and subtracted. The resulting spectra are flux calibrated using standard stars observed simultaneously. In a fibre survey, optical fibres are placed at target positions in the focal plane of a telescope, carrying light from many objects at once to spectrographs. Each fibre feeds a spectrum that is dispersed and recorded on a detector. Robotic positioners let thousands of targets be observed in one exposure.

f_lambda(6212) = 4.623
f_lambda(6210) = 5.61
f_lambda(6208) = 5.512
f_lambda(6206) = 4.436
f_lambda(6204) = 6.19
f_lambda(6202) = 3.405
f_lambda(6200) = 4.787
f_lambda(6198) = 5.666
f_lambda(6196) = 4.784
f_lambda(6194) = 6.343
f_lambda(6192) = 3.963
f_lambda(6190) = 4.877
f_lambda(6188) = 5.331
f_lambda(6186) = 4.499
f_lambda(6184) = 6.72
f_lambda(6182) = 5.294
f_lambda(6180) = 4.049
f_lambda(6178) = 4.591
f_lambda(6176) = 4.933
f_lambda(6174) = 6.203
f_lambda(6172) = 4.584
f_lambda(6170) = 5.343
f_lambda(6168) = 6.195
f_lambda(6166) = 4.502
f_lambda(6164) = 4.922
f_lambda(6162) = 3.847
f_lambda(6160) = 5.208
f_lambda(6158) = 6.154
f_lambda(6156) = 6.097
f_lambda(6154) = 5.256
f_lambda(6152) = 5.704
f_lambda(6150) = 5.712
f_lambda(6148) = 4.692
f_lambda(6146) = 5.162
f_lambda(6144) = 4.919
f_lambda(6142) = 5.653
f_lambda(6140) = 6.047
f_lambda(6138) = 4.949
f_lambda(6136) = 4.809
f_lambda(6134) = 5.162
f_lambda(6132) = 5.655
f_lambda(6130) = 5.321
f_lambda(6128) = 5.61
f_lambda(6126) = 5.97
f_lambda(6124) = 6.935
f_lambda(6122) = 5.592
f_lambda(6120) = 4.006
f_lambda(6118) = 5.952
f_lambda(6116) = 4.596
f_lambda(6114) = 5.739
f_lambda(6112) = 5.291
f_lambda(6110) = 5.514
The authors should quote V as 0.92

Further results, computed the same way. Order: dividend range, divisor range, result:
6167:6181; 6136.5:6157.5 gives 0.95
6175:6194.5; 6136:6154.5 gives 0.96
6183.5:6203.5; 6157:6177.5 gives 0.98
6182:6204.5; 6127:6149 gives 0.99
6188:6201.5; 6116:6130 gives 0.92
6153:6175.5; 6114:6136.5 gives 0.98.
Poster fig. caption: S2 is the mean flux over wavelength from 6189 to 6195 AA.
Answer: 5.06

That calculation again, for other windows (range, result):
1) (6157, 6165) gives 5.03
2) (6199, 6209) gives 4.87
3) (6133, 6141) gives 5.24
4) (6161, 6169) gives 4.87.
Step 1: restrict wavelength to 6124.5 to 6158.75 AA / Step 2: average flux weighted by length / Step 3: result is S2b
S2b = 5.48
